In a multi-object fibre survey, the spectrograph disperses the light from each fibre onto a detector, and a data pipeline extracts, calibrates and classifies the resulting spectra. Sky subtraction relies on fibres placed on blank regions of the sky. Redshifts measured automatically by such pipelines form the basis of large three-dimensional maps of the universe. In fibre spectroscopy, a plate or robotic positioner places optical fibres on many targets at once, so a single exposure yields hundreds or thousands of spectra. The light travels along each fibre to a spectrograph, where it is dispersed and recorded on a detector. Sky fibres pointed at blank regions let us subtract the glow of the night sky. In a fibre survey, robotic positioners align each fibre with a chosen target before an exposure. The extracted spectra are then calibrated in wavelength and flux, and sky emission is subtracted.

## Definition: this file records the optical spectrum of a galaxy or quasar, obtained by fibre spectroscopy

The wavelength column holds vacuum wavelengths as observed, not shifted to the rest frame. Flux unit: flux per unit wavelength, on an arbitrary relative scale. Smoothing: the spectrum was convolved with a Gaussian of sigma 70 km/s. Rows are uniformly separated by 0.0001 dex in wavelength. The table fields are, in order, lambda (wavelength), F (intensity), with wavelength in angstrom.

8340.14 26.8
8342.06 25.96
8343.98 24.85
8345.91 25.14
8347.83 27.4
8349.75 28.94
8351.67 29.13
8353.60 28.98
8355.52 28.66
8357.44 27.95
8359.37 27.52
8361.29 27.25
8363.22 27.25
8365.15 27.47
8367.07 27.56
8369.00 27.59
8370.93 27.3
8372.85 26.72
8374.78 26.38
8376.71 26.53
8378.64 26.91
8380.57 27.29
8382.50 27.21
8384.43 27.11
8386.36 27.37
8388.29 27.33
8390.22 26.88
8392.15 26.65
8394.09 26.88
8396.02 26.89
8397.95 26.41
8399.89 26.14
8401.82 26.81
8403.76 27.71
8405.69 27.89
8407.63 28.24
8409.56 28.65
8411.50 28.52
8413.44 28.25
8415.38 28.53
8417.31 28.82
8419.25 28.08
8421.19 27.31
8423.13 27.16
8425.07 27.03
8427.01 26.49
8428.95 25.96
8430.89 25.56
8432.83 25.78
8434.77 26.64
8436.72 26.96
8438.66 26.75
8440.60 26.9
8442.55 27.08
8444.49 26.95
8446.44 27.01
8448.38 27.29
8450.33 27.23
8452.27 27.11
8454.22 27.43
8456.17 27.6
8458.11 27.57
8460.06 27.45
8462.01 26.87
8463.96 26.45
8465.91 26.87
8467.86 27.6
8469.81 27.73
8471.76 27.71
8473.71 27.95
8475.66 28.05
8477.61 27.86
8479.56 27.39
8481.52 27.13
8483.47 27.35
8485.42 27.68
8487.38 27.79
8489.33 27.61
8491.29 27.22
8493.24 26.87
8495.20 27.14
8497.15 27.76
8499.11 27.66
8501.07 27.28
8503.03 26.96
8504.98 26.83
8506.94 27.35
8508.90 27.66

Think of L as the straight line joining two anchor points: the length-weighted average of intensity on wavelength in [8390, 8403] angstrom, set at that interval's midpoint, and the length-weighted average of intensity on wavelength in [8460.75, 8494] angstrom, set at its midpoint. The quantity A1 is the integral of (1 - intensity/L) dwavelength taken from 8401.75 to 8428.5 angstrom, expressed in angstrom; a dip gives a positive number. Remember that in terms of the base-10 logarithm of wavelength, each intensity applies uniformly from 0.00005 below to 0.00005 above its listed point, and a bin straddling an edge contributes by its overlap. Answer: -1.0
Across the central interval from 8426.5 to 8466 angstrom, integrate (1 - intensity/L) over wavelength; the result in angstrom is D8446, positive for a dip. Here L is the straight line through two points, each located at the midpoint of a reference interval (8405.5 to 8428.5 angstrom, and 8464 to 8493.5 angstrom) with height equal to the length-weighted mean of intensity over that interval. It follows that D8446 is 1.2 angstrom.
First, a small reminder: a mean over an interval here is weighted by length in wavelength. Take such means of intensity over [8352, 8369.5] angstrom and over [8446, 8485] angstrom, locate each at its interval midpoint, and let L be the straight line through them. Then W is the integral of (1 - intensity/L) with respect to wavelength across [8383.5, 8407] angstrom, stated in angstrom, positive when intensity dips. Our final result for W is 0.6 angstrom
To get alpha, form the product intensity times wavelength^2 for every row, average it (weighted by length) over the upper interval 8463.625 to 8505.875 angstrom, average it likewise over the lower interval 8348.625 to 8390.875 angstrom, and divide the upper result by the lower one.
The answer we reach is 1.02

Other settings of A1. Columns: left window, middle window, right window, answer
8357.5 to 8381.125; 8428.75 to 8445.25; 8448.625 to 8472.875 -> 0.4 angstrom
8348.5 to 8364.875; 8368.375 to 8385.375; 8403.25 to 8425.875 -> 0.7 angstrom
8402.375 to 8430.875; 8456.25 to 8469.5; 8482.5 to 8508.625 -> 0.1 angstrom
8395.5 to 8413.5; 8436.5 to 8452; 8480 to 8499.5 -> 0.3 angstrom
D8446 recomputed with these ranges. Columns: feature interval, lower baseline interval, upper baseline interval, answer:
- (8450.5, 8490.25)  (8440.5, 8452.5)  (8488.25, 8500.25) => -0.3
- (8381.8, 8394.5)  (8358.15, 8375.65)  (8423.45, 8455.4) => 0.0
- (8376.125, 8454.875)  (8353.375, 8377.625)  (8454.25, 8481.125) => 0.8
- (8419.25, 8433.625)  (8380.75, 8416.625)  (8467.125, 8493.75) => 0.5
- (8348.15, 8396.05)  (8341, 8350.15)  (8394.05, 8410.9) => -1.2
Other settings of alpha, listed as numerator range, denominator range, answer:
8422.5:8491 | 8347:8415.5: 1.01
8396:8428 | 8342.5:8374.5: 1.02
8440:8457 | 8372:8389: 1.02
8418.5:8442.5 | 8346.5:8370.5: 0.97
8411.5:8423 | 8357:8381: 1.05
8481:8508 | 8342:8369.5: 1.03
